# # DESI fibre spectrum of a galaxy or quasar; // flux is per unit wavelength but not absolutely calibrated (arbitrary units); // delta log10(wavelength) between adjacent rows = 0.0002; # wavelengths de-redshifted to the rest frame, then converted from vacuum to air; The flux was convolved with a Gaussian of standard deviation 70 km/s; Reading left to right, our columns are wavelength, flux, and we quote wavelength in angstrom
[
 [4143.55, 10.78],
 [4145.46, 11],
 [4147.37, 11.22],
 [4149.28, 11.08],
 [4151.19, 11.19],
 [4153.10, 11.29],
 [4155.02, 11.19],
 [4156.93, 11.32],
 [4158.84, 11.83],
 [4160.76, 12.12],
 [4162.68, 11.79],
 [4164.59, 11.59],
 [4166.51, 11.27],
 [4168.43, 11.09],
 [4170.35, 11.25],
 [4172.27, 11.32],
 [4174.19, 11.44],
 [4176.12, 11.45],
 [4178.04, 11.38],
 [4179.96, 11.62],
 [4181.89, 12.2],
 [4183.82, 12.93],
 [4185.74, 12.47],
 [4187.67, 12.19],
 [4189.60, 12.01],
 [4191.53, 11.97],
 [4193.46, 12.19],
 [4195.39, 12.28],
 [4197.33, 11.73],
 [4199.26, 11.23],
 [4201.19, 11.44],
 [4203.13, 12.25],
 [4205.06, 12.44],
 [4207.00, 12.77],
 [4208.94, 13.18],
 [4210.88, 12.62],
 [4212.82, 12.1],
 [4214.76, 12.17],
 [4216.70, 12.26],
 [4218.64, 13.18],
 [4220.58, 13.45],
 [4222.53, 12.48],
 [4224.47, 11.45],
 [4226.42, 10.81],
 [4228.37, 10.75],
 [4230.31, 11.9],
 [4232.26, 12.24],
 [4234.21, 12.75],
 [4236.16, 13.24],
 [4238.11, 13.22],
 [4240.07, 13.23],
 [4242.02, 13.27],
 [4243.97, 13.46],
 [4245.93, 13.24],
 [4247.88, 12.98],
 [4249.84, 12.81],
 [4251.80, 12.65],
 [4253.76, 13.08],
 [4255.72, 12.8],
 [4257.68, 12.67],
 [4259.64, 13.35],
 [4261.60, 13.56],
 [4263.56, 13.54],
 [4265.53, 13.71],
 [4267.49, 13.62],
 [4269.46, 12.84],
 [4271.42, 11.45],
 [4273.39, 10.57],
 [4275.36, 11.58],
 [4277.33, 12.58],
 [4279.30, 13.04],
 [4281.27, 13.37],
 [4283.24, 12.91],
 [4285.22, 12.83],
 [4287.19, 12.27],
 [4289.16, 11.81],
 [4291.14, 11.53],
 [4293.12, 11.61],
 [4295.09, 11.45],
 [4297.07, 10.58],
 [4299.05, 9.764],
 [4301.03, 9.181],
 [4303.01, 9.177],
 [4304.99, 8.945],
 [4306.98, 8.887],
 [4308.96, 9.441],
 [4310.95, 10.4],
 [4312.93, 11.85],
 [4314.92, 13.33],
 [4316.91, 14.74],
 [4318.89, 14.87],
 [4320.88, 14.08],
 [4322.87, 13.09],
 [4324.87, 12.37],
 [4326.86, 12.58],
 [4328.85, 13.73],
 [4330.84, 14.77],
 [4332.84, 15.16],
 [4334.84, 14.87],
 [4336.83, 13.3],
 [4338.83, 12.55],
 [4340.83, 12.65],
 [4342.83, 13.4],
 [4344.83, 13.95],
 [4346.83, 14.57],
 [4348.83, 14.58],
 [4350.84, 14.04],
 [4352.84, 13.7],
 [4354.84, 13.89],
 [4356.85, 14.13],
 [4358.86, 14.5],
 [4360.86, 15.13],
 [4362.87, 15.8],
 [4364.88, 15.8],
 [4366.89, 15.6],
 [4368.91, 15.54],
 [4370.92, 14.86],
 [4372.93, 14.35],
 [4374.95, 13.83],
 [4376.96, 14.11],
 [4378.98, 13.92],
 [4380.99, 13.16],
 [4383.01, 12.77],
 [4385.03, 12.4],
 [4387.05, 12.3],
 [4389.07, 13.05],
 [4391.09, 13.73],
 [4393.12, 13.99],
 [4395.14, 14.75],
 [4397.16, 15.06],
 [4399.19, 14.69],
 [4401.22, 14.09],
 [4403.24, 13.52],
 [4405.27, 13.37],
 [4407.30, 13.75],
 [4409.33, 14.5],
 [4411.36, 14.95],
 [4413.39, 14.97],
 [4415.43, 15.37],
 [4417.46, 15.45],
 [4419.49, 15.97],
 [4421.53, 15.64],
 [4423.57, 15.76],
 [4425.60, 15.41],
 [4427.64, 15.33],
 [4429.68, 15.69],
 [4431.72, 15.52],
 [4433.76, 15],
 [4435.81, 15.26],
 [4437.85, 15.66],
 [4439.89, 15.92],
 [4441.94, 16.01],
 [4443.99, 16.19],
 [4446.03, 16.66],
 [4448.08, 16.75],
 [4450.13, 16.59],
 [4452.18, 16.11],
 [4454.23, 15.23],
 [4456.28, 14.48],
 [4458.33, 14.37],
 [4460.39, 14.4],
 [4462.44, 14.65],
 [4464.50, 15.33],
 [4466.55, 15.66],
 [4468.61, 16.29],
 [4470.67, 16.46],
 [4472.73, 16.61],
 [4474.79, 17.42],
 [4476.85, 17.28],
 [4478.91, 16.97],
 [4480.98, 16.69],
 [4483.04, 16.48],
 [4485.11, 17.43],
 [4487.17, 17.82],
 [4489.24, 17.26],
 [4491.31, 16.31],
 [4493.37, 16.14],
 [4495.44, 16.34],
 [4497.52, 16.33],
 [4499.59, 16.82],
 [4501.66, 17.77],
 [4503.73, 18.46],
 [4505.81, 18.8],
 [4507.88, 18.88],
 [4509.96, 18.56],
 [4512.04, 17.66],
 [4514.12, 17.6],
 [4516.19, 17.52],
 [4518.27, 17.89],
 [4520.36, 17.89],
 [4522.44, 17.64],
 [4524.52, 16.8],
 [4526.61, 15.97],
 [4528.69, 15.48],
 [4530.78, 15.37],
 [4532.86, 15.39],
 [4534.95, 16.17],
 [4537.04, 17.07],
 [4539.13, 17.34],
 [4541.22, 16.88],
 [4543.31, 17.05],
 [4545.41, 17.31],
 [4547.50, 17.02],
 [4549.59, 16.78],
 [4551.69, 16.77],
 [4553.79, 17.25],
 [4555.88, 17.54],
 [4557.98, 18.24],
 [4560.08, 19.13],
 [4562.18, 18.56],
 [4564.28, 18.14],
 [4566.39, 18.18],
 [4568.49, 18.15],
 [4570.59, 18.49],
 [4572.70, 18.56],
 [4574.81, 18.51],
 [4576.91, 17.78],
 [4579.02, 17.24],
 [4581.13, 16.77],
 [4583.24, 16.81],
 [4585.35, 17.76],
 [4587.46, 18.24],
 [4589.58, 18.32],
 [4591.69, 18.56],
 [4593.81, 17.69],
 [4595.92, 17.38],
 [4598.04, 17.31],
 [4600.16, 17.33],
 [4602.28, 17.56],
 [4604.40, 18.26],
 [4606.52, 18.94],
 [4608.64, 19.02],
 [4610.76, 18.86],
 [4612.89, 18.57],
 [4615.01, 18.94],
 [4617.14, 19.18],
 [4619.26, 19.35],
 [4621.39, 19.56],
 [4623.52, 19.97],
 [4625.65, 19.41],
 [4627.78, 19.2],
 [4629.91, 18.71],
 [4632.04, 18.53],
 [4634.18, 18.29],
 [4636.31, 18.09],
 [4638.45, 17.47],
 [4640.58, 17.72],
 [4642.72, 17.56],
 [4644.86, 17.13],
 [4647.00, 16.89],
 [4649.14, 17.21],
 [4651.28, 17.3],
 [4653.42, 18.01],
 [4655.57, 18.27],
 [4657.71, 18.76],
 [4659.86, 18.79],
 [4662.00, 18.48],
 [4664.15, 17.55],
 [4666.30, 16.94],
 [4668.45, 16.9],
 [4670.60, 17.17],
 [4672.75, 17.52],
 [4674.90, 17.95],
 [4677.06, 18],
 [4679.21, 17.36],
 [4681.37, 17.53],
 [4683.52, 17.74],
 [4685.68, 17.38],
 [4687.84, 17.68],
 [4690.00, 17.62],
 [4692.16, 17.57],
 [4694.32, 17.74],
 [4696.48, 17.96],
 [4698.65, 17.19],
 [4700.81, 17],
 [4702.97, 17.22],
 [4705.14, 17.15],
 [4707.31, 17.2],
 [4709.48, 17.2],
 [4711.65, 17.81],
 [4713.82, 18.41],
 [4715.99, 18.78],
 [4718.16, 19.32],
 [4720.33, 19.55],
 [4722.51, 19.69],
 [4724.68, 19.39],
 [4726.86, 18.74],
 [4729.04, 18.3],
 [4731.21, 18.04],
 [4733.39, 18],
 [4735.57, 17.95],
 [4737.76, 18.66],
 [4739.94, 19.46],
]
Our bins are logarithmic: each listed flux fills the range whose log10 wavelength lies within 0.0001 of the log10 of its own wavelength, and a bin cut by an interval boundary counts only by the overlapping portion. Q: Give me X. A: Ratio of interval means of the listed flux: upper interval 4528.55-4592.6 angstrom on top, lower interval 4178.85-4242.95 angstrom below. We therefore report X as 1.42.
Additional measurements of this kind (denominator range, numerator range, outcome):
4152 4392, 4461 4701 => 1.39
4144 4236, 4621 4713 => 1.50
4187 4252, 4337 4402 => 1.13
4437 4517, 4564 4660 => 1.09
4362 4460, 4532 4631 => 1.21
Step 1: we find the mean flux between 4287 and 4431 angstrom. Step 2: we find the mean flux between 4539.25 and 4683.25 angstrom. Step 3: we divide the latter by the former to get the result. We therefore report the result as 1.33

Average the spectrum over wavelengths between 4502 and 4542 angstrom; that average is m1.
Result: 17.2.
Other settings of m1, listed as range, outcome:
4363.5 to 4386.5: 14.2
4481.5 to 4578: 17.4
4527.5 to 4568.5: 17.2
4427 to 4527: 16.6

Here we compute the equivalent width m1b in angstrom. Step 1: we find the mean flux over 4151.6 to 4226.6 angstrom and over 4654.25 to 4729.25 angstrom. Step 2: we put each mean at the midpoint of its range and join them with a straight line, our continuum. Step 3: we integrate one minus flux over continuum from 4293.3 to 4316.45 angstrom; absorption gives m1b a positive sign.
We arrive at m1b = 5.1 angstrom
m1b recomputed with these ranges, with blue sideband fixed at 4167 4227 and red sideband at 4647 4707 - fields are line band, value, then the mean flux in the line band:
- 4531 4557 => -1.2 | 16.8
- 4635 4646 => -0.3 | 17.6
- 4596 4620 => -2.3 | 18.4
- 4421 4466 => -1.9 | 15.5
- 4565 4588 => -2.0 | 17.9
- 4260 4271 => -0.4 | 13.4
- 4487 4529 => -4.6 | 17.4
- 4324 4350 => -0.1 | 13.7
